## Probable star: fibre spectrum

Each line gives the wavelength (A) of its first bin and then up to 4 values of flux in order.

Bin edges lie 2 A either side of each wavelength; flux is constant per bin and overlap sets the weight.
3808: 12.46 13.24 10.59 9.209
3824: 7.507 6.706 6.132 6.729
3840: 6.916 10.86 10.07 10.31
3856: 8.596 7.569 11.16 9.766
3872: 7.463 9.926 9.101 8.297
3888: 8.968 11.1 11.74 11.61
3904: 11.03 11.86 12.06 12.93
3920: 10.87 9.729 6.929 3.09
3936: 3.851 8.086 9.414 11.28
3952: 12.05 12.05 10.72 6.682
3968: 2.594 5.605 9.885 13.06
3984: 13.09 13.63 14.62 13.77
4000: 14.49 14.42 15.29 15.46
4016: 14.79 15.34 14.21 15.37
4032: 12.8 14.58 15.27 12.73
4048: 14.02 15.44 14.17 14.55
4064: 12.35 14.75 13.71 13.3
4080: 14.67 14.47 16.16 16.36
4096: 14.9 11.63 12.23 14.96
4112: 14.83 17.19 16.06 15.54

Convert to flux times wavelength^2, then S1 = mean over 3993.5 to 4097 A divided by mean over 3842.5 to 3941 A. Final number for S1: 1.7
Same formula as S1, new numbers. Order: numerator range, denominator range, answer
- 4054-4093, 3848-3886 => 1.74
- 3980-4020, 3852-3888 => 1.70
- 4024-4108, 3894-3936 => 1.55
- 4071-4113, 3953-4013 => 1.29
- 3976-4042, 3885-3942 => 1.57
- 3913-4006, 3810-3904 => 1.15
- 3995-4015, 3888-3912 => 1.37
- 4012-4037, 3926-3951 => 2.08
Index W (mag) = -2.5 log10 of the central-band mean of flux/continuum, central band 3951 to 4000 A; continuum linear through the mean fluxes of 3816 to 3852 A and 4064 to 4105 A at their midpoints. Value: 0.09 mag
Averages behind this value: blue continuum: 8.29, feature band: 10.8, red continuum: 14.2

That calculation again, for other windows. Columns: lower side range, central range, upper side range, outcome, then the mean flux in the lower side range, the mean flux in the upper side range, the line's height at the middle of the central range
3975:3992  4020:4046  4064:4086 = -0.062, 12.8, 14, 13.5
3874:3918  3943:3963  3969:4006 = 0.069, 10.8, 12.2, 11.7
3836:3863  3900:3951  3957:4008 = 0.090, 8.96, 11.2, 10.3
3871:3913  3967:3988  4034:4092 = 0.278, 10.3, 14.4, 12.3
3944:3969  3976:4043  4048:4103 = -0.220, 9.51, 14.3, 11.6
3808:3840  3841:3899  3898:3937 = -0.058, 8.73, 9.54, 9.13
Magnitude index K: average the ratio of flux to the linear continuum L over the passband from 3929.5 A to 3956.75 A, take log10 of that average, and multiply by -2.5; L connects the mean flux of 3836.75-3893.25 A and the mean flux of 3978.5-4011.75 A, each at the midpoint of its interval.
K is 0.42 mag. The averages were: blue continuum 9.21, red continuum 14.1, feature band 8.36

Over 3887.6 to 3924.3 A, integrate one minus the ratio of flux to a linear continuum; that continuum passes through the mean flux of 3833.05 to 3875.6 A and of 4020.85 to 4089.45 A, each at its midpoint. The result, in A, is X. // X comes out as -3.79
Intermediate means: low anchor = 8.92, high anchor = 14.3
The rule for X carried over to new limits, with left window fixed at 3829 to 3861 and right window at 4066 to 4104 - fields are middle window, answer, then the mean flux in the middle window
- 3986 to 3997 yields -1.9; 14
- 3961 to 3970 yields 4.8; 5.31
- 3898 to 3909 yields -1.8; 11.5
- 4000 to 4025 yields -4.8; 14.9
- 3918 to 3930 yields 1.3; 9.18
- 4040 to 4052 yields -0.6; 14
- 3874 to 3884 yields -0.1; 9.27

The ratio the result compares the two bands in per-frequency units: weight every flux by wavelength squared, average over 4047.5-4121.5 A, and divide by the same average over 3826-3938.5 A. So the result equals 1.76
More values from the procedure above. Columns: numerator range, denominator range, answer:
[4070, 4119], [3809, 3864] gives 1.85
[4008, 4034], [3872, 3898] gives 1.63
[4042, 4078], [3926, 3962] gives 1.71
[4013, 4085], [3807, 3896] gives 1.71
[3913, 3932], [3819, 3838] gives 1.39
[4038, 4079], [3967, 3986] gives 1.59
